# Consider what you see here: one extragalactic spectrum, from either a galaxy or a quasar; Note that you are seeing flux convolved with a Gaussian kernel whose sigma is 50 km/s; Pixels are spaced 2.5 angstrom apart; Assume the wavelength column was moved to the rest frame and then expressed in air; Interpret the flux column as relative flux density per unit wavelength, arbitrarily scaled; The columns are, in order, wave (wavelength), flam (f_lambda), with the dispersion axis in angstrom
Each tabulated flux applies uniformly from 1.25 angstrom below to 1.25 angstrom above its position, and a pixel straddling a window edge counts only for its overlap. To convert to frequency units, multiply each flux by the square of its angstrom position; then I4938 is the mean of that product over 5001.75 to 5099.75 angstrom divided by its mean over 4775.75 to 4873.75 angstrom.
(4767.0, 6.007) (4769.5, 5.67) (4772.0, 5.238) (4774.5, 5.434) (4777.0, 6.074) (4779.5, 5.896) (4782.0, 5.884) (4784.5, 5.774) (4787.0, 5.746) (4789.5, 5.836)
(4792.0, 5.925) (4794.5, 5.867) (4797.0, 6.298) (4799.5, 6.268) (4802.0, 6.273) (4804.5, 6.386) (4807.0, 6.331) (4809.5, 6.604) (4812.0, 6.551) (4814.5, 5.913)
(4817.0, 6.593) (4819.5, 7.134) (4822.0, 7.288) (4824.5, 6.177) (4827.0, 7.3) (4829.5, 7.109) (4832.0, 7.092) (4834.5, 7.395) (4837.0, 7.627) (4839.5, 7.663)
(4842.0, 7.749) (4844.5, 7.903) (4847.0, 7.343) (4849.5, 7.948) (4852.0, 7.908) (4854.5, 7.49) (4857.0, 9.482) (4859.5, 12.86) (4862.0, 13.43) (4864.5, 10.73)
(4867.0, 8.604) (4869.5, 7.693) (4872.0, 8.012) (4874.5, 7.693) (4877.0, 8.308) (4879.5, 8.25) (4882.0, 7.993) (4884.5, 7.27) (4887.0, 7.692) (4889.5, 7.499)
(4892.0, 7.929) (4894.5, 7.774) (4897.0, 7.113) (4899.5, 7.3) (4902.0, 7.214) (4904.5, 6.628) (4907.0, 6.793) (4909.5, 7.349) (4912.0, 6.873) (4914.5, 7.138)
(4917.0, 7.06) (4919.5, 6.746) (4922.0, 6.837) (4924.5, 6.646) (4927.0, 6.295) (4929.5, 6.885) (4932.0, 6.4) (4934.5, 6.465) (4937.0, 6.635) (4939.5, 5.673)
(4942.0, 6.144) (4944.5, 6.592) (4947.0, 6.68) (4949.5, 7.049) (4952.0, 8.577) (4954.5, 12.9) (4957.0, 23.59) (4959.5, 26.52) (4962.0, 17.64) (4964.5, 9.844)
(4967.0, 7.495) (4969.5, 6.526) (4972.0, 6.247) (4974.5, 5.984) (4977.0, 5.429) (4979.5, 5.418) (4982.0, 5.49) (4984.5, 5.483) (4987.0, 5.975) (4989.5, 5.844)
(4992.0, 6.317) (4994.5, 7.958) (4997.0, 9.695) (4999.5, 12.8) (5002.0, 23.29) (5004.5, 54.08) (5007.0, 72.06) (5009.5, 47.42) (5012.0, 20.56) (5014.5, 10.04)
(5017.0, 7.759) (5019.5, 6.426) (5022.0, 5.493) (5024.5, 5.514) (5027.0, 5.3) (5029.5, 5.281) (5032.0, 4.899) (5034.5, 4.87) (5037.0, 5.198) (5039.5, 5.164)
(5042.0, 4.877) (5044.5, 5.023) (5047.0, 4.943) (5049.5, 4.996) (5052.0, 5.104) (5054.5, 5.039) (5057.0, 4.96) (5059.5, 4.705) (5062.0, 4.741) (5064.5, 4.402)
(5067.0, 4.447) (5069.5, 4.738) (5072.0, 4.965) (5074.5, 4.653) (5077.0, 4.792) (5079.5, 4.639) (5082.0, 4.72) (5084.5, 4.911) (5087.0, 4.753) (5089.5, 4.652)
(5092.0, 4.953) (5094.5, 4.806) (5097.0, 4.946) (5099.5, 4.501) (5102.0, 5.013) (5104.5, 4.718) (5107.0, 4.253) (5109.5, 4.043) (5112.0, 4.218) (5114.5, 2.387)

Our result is 1.46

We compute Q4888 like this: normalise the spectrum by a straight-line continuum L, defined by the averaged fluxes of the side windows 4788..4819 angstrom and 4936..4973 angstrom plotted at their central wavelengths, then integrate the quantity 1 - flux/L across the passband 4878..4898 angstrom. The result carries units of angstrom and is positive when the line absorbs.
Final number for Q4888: 2.24 angstrom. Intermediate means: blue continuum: 6.25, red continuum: 10.6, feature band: 7.7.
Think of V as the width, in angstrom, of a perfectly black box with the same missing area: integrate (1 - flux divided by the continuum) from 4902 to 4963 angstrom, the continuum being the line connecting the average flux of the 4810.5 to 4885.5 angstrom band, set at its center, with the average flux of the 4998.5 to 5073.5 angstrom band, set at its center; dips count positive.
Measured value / 5.9 angstrom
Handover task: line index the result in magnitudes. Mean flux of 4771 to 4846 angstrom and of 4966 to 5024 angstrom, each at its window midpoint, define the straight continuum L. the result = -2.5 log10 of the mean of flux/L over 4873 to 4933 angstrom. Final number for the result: 0.417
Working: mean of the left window 6.52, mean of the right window 14.9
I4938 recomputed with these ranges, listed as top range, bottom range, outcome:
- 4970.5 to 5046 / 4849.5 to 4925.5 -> 1.64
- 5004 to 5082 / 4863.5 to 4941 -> 1.49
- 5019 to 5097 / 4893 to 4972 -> 0.60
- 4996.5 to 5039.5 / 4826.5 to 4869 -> 2.17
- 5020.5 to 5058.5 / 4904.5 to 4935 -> 0.79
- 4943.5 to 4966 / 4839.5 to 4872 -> 1.54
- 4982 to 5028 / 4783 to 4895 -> 2.43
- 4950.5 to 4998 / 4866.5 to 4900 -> 1.28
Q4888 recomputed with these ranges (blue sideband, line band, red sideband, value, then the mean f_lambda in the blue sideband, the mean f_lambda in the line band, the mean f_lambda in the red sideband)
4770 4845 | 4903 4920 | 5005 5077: 2.4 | 6.49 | 6.95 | 10.1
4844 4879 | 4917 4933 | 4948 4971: 6.9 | 8.96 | 6.67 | 13.2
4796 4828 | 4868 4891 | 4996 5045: 4.2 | 6.54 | 7.83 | 16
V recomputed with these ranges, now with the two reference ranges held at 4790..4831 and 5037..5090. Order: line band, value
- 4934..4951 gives -2.6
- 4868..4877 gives -2.7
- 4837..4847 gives -2.3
